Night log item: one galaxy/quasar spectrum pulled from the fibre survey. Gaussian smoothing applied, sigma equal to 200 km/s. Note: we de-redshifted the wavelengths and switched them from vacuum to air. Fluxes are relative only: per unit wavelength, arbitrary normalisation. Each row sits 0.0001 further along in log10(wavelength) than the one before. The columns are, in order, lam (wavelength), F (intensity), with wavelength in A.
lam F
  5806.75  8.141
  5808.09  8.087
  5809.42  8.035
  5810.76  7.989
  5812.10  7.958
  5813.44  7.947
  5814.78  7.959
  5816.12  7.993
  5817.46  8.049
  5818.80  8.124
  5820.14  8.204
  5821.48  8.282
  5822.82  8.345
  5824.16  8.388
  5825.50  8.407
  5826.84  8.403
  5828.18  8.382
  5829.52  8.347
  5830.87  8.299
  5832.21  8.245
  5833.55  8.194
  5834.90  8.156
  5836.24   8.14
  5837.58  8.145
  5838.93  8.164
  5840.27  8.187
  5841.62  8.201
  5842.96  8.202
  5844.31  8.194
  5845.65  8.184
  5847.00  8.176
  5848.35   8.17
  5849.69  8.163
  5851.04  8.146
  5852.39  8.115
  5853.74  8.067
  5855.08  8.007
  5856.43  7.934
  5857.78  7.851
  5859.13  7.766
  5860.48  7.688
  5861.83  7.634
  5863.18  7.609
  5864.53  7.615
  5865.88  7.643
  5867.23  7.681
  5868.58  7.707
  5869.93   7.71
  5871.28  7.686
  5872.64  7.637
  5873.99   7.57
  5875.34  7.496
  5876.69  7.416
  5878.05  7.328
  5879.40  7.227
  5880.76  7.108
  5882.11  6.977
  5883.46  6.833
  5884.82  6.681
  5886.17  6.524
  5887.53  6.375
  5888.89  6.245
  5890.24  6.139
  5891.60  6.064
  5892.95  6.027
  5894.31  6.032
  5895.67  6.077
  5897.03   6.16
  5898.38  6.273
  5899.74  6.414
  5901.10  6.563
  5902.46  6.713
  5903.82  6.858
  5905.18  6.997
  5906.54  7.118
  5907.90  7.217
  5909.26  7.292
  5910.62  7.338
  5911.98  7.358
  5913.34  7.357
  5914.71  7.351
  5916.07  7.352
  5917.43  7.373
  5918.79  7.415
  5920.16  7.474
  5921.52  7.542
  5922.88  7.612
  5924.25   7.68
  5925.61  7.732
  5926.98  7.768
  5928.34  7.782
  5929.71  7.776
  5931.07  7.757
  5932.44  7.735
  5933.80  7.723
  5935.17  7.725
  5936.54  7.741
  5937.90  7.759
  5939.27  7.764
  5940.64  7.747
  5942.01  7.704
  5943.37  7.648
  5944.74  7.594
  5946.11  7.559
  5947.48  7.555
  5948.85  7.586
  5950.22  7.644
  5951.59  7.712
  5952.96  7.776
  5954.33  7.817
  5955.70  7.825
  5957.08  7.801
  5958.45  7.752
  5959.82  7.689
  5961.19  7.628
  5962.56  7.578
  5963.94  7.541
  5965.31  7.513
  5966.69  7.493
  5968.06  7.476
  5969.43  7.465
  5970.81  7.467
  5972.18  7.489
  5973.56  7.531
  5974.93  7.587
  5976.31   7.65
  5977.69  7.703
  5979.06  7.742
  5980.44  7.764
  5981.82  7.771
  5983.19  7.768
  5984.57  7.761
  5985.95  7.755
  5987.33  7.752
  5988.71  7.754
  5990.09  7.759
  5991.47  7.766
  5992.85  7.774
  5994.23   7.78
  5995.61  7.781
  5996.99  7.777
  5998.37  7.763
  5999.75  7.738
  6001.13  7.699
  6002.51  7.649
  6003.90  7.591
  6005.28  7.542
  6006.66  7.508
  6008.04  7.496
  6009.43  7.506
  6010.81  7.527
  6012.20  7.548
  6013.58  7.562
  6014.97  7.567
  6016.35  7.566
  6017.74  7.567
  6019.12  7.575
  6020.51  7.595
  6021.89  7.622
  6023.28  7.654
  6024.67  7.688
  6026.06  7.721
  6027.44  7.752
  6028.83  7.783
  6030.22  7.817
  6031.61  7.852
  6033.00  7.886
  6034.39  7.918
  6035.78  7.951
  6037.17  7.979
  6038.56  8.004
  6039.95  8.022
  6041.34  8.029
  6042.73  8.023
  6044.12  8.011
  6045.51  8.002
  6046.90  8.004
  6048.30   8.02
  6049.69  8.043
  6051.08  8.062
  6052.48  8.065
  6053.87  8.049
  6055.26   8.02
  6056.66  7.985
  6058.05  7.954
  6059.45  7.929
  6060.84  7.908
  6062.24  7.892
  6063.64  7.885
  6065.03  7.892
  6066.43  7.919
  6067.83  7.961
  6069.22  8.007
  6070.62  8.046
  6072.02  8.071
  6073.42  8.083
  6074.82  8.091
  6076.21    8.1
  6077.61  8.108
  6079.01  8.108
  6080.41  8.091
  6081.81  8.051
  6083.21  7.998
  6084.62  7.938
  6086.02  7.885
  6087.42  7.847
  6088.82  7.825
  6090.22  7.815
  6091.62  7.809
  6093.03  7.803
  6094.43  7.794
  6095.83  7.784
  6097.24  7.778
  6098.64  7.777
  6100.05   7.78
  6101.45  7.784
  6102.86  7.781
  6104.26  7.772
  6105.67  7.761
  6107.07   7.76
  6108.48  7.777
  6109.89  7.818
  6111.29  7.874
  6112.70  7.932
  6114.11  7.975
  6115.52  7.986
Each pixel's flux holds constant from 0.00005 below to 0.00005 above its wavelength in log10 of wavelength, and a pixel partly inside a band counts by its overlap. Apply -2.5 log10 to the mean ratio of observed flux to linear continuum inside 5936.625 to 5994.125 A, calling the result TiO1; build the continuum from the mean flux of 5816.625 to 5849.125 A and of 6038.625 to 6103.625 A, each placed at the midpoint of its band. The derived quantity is 0.06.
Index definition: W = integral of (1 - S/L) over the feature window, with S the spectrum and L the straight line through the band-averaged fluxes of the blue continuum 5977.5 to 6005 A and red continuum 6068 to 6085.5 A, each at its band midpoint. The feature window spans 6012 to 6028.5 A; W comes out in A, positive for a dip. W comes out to 0.5 A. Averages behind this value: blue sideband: 7.74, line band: 7.63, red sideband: 8.05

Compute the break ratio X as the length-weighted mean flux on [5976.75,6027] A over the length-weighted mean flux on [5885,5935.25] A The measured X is 1.09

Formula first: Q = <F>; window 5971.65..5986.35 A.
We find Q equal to 7.68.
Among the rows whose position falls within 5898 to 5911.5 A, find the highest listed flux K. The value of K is 7.338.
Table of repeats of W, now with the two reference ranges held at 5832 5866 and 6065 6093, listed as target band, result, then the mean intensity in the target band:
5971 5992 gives 0.8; 7.7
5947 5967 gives 0.8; 7.66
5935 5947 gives 0.5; 7.69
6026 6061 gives 0.1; 7.96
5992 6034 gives 1.7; 7.67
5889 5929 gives 5.1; 6.99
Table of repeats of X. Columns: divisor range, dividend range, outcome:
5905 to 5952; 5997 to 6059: 1.03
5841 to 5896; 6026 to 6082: 1.08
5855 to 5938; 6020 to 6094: 1.10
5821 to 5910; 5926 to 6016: 1.02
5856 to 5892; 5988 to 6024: 1.05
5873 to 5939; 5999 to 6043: 1.08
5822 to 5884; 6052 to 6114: 1.00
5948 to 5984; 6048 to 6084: 1.05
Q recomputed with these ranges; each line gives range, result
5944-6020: 7.65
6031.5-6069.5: 7.98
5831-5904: 7.42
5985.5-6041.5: 7.72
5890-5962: 7.33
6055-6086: 8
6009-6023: 7.57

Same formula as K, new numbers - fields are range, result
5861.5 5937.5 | 7.782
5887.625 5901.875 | 6.563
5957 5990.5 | 7.801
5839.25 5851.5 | 8.202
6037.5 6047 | 8.029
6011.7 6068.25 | 8.065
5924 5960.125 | 7.825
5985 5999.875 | 7.781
